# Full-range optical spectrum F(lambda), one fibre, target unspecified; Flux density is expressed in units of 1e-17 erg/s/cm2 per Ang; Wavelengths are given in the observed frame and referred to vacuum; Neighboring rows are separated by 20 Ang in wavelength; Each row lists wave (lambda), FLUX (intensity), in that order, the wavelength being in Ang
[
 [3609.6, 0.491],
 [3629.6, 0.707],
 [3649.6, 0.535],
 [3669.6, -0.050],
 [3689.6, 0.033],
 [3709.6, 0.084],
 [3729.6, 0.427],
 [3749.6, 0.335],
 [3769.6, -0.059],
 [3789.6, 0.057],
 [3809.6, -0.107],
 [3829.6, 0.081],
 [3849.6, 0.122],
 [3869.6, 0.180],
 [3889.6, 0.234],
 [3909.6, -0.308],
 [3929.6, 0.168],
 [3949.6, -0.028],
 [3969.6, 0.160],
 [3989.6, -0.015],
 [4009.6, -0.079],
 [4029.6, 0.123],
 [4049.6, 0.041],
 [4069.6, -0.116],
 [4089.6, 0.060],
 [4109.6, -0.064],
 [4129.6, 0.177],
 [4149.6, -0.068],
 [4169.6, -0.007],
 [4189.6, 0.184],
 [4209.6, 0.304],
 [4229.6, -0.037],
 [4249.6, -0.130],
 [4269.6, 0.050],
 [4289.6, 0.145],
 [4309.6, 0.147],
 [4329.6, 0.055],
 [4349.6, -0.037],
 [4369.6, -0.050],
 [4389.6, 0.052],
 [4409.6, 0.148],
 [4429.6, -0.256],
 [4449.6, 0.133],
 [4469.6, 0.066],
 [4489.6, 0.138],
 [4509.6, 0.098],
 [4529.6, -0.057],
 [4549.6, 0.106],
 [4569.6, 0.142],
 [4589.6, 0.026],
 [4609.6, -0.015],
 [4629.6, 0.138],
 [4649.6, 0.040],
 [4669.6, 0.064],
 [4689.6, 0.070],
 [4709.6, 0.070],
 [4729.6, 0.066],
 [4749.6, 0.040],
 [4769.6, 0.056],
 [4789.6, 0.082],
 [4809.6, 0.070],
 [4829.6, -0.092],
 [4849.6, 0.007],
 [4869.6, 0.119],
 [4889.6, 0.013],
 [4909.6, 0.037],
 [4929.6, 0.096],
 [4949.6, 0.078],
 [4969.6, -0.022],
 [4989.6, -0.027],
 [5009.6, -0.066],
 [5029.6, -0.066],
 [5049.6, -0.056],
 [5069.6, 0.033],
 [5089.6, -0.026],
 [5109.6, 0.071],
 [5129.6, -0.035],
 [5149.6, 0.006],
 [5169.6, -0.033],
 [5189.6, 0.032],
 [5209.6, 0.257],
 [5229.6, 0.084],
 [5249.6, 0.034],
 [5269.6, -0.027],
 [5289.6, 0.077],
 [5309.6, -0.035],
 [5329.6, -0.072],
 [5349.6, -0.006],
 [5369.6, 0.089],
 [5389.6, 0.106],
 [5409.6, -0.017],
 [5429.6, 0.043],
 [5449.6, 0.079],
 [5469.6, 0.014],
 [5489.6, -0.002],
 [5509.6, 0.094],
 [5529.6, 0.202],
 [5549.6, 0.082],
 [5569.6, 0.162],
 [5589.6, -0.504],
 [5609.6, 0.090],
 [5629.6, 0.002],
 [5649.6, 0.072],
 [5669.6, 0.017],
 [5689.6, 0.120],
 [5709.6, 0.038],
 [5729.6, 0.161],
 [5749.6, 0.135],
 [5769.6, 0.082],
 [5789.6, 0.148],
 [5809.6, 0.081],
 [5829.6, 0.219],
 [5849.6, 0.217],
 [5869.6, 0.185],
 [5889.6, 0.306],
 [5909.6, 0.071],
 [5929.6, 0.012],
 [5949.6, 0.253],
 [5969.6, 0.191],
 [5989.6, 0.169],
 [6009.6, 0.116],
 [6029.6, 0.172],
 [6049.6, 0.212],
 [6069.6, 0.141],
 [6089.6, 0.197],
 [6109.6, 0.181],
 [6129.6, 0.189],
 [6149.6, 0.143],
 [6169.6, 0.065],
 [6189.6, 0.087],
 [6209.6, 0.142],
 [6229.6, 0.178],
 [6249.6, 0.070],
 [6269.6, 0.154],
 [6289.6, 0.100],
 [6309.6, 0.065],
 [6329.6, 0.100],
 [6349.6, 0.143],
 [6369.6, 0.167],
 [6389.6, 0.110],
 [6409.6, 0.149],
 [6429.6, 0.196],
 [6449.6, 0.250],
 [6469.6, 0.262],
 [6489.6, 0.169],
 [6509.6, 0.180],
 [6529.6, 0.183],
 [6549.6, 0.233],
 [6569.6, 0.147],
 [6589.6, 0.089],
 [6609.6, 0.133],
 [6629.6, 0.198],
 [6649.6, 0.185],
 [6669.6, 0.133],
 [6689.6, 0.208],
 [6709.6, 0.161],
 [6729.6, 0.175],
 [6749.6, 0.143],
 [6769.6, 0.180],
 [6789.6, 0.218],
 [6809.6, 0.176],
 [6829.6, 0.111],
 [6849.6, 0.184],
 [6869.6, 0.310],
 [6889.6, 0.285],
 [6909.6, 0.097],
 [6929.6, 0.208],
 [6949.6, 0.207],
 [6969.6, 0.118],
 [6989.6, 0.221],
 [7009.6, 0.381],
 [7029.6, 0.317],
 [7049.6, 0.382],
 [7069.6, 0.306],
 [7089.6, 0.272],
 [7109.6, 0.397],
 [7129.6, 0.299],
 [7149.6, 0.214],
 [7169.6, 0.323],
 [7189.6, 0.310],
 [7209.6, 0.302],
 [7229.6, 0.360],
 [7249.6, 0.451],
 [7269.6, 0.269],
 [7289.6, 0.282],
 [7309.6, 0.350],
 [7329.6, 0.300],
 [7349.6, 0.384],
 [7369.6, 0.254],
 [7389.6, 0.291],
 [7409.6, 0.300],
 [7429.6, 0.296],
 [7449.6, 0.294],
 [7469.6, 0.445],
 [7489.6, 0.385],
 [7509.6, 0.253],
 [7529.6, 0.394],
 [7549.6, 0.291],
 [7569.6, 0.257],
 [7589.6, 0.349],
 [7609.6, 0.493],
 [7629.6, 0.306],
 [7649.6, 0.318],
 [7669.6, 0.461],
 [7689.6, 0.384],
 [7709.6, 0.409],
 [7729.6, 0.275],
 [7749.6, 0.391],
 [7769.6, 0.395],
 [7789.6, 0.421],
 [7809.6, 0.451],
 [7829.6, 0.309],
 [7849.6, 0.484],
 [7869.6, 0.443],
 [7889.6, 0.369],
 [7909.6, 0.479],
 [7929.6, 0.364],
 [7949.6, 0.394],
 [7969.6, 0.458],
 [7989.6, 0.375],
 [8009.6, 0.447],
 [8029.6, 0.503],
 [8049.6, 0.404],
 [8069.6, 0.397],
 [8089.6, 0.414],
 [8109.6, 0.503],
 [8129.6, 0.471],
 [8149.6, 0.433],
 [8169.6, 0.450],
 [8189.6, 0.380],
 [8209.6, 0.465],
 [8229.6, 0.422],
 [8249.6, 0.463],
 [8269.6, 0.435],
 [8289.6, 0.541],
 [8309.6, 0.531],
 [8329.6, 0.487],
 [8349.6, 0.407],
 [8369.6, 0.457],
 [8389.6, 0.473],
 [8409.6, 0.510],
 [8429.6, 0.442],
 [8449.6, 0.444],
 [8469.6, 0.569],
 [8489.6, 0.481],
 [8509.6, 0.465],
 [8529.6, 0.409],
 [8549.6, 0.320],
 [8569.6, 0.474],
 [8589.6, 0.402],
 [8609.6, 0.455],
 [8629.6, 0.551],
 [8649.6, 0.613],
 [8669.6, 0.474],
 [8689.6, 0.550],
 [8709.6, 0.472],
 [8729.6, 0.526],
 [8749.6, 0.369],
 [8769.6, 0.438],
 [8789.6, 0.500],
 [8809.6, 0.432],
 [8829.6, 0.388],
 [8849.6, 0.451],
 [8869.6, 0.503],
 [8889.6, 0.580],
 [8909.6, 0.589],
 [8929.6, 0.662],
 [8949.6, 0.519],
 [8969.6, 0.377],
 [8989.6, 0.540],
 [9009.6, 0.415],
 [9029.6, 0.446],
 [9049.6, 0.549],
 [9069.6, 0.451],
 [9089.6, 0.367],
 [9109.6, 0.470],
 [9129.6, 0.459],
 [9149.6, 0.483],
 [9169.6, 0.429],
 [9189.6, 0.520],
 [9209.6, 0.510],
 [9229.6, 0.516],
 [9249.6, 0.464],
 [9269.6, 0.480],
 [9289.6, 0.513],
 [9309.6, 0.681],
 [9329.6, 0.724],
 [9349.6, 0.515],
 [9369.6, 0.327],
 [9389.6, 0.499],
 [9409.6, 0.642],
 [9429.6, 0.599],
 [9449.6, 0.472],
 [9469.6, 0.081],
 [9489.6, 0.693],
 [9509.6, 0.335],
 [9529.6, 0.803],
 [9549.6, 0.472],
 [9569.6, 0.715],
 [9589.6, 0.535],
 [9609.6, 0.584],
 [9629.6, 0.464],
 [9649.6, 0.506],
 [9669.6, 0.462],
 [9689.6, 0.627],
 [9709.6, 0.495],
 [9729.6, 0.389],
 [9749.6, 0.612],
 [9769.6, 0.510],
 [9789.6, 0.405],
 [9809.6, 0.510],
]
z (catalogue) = 0.756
